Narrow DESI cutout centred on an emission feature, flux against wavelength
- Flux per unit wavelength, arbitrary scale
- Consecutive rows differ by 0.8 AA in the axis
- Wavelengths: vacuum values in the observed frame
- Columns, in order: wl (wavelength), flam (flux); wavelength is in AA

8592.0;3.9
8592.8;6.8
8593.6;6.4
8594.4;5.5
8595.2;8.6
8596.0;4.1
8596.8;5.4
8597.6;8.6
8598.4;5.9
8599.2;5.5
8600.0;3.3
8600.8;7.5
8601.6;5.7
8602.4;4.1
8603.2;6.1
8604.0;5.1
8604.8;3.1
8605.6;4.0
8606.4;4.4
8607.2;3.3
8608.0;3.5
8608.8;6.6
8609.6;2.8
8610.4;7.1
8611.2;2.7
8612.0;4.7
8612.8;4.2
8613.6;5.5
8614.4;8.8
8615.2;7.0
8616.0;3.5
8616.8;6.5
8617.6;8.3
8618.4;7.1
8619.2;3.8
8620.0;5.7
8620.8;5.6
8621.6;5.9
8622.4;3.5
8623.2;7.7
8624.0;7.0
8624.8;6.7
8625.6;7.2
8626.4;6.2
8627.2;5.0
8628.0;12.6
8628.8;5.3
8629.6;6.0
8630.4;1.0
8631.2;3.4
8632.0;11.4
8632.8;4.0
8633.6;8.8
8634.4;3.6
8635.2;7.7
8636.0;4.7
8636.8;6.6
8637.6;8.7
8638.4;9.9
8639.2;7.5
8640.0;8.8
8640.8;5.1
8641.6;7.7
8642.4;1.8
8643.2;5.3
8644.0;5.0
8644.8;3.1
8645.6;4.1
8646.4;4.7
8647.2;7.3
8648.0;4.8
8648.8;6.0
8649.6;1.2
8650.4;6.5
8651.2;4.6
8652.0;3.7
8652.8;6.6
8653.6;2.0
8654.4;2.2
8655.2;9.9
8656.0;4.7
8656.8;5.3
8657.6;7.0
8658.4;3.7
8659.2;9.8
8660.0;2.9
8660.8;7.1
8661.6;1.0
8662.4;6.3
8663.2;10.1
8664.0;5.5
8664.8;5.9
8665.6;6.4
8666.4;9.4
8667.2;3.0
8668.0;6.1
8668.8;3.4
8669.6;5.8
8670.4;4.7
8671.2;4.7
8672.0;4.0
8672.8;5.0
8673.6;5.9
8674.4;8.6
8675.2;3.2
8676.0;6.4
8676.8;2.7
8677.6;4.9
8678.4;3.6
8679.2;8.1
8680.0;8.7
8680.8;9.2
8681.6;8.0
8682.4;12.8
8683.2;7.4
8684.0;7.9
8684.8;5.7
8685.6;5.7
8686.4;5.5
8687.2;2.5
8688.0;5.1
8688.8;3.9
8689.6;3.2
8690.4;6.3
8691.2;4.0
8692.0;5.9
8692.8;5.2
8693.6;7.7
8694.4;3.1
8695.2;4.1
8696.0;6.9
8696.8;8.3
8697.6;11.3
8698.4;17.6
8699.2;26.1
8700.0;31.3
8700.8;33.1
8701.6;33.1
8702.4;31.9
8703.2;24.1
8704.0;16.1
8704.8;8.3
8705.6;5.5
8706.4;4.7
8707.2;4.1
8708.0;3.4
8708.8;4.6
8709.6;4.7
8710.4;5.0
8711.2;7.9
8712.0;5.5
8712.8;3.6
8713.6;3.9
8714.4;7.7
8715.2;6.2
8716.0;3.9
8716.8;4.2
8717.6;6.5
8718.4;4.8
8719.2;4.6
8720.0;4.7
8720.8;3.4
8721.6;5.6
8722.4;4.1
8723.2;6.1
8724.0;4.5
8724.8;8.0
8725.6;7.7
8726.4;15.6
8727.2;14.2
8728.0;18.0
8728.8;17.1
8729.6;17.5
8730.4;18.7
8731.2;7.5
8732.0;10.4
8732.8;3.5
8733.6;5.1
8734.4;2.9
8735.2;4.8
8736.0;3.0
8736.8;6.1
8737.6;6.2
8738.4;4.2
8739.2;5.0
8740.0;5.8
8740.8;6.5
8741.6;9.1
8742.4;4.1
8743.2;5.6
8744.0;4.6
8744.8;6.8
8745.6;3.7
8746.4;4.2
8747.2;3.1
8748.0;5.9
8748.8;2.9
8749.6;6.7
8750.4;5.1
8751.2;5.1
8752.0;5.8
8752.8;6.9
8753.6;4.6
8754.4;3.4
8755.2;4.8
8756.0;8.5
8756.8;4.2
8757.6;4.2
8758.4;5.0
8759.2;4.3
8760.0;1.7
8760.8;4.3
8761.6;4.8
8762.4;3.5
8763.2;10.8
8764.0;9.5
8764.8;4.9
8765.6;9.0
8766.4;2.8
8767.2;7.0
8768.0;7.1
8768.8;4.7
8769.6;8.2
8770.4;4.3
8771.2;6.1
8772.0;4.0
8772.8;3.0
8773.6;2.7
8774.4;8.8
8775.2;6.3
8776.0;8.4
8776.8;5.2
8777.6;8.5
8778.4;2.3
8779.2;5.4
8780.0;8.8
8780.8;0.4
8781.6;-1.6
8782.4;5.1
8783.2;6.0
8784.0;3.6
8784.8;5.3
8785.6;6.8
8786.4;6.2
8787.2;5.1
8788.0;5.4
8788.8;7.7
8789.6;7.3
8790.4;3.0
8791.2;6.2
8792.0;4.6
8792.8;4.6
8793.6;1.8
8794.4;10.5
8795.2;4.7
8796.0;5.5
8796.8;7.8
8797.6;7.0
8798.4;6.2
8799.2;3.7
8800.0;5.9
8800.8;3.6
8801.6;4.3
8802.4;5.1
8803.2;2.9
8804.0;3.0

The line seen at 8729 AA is [N II] 6583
